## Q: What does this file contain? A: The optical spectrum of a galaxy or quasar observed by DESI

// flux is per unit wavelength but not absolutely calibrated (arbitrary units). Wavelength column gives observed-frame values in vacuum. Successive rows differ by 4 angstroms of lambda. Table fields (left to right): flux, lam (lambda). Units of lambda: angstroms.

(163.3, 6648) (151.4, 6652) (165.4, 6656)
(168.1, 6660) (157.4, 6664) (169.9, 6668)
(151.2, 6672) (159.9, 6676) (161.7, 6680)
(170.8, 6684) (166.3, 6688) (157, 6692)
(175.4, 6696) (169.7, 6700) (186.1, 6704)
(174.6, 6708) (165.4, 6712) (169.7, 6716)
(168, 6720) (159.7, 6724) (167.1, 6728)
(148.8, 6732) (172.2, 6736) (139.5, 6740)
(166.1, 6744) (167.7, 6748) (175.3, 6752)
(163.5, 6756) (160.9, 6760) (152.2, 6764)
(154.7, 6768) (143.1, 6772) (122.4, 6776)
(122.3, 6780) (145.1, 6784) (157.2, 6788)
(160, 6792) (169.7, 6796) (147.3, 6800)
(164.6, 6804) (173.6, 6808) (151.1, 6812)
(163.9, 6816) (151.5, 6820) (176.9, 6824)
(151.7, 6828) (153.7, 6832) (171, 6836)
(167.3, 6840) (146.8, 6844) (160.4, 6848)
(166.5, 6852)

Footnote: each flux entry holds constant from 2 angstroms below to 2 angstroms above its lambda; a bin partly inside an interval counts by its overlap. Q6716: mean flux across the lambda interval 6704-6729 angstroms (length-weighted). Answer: 169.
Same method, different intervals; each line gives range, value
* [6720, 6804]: 155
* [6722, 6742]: 157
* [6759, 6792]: 145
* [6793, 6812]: 162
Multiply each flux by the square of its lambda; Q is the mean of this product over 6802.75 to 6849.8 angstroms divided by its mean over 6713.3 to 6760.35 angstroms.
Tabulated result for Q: 1.0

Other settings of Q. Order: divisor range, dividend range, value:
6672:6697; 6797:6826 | 1.03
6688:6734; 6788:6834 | 0.99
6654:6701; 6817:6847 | 1.02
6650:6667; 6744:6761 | 1.07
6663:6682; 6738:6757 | 1.04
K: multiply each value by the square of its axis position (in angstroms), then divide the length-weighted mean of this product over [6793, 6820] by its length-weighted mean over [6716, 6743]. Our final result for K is 1.03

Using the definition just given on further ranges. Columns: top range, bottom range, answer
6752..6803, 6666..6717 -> 0.93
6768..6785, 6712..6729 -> 0.83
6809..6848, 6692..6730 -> 0.97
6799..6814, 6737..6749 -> 1.03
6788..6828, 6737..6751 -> 1.03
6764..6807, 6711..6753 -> 0.93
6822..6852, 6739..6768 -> 1.03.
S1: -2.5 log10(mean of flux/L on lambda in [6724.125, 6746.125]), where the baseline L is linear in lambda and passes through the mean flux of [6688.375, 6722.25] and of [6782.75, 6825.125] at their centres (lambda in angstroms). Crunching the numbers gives 0.06 mag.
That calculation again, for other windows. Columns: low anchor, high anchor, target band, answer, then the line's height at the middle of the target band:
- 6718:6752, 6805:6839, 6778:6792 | 0.126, 162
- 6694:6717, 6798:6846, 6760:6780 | 0.164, 166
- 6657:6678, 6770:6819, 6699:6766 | -0.058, 156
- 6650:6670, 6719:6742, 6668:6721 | -0.045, 161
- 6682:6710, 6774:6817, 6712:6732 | 0.014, 166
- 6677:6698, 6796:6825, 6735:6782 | 0.071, 163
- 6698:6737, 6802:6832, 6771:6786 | 0.231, 164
